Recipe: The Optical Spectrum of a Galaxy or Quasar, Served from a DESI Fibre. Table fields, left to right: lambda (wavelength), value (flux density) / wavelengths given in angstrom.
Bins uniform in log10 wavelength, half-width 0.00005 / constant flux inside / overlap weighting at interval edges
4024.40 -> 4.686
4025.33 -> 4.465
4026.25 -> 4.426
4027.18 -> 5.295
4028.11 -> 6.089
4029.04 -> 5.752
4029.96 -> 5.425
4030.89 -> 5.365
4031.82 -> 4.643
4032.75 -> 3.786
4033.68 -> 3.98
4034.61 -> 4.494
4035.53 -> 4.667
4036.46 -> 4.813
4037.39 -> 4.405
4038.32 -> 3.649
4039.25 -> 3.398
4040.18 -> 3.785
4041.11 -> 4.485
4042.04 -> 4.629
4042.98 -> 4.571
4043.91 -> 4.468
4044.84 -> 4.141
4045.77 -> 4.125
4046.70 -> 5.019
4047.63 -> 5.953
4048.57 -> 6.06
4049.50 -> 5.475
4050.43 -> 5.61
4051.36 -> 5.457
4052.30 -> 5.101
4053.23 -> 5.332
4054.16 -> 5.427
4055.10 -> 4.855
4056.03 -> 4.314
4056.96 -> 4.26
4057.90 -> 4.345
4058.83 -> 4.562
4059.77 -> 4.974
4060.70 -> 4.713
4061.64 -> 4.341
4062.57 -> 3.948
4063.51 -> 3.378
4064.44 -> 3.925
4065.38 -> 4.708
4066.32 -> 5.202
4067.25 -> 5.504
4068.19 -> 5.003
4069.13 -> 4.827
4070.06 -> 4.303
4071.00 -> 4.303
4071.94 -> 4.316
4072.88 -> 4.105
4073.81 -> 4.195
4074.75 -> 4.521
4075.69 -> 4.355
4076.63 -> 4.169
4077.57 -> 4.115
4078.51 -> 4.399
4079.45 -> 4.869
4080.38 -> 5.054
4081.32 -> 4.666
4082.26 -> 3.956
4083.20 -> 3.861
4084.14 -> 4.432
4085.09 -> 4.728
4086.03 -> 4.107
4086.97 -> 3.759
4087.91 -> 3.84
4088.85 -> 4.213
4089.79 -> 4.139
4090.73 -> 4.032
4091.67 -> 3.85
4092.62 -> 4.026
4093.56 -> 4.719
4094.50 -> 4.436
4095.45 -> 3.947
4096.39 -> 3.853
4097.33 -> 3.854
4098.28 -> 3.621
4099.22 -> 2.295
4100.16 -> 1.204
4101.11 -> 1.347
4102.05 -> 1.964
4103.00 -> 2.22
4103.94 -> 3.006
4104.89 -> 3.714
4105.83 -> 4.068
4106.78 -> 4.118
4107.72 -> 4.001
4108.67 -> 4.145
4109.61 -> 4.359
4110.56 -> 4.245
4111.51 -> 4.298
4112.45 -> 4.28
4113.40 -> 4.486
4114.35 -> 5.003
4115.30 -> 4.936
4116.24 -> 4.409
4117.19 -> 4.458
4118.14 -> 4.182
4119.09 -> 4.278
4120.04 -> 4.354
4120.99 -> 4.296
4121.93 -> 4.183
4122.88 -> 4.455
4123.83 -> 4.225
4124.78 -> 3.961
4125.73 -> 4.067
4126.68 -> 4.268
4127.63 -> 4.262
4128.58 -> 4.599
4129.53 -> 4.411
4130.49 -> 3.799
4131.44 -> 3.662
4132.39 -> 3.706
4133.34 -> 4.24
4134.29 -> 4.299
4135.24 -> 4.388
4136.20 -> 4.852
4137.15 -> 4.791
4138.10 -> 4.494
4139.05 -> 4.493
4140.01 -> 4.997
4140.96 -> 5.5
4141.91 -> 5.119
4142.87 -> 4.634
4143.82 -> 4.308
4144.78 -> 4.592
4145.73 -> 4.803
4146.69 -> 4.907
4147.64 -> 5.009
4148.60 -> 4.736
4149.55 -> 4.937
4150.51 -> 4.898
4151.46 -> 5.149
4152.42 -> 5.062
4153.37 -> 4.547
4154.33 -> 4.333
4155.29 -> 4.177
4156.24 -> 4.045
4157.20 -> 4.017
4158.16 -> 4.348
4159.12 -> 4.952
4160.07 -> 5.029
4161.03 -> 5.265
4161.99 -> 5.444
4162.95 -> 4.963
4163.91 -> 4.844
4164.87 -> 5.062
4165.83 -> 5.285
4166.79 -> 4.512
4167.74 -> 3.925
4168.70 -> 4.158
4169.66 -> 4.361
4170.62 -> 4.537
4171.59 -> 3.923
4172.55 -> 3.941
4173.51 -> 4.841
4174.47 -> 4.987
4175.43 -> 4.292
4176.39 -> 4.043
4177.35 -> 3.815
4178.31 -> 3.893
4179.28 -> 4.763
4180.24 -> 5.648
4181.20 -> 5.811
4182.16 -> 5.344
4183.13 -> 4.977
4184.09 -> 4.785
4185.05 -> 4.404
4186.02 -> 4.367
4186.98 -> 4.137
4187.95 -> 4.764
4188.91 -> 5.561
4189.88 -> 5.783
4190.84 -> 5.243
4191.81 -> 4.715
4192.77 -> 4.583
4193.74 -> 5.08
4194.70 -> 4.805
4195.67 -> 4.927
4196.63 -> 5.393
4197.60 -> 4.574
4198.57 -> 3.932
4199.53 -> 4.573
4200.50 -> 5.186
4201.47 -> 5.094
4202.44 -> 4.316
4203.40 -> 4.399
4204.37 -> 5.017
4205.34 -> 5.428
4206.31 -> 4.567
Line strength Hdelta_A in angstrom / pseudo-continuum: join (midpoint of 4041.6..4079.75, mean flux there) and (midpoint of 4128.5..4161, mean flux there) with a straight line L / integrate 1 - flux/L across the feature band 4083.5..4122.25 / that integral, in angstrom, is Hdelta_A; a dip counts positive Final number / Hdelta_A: 6.2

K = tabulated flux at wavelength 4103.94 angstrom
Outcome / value 3.006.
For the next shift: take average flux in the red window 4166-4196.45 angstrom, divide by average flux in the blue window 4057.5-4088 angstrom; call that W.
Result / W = 1.06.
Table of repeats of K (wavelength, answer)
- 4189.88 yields 5.783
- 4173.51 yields 4.841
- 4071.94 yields 4.316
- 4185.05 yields 4.404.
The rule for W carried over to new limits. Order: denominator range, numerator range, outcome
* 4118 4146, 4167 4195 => 1.06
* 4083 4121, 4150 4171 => 1.21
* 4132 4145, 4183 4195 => 1.06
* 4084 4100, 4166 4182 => 1.15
